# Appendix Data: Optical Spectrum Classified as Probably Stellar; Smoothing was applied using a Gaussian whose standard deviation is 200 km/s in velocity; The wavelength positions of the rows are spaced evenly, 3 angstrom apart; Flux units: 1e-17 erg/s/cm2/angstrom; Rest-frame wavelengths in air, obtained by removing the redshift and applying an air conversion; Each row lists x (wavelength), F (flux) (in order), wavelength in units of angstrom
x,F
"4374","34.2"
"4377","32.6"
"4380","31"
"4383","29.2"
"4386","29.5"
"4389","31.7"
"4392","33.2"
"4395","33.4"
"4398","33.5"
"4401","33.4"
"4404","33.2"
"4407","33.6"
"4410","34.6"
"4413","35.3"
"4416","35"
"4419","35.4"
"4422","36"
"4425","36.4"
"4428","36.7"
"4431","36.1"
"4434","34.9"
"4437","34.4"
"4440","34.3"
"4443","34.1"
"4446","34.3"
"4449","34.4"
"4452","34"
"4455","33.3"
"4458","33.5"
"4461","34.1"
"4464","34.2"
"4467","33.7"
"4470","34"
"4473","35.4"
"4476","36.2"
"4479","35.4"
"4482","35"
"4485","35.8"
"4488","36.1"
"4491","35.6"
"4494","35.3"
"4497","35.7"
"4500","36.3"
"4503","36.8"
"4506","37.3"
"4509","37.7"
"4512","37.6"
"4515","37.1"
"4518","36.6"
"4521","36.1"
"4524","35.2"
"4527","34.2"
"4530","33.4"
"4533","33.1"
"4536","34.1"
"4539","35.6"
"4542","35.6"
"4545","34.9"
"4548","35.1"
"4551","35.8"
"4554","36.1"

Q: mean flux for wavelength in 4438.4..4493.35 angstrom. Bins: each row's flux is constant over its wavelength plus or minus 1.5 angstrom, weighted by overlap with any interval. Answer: 34.6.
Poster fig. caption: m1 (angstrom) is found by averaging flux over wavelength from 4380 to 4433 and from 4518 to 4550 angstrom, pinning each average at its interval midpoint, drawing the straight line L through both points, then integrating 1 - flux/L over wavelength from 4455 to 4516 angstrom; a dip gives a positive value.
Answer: -2.0 angstrom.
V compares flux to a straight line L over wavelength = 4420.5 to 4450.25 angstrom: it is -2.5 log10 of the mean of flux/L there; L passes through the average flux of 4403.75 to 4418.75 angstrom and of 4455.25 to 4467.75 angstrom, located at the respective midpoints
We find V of -0.03 mag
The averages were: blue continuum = 34.5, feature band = 35.2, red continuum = 33.8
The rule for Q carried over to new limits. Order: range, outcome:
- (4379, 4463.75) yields 33.9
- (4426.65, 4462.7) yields 34.5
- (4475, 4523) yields 36.3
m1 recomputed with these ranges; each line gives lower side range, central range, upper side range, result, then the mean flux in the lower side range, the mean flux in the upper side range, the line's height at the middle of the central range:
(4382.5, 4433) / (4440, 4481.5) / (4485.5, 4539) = 0.63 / 34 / 35.8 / 34.9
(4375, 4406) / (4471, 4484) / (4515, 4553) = -0.59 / 32.1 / 35.1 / 33.9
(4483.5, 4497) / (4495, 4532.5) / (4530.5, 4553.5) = -0.79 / 35.7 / 34.9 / 35.3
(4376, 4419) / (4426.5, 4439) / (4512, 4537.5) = -0.73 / 32.9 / 35.1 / 33.5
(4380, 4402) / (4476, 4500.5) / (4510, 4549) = -0.98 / 31.9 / 35.3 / 34.3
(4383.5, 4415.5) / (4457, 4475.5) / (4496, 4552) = 0.11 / 33.1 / 35.7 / 34.5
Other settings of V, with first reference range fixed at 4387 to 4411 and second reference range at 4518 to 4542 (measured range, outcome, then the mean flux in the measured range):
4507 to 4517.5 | -0.09 mag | 37.4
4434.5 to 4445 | -0.02 mag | 34.3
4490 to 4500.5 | -0.04 mag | 35.7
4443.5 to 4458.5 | 0.00 mag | 33.9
